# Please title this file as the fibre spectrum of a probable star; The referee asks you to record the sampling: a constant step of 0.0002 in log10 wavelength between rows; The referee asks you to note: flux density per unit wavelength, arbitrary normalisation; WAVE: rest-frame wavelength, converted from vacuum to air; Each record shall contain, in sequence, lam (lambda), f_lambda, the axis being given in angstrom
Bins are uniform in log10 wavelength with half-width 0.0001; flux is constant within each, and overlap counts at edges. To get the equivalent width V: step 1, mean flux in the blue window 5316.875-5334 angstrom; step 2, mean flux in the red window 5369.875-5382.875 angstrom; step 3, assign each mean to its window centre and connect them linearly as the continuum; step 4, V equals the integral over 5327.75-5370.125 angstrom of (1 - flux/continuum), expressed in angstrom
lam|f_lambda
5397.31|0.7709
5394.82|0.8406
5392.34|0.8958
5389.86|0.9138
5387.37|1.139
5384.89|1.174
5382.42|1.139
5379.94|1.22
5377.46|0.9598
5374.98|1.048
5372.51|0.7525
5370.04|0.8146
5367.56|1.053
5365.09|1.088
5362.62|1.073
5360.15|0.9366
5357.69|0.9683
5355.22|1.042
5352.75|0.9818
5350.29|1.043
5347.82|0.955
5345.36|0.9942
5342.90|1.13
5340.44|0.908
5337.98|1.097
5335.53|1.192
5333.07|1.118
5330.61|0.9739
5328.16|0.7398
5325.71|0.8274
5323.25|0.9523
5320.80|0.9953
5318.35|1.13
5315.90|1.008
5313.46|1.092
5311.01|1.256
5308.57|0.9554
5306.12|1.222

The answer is -1.8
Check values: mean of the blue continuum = 0.96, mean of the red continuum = 0.994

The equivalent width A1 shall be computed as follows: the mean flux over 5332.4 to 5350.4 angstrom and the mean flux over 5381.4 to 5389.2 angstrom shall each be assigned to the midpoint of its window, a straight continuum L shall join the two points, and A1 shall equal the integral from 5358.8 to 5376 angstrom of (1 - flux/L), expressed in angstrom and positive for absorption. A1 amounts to 2.1 angstrom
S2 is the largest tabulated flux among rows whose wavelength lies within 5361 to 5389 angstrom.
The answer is 1.22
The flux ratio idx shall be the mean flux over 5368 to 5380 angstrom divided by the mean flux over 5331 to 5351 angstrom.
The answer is 0.89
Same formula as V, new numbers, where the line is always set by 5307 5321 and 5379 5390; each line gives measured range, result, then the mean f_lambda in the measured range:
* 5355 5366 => 0.98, 1.02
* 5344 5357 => 1.25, 1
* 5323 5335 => 1.73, 0.935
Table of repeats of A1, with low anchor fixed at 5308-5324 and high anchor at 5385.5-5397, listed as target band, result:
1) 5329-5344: -0.44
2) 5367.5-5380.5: 0.22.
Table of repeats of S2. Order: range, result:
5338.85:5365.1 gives 1.13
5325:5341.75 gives 1.192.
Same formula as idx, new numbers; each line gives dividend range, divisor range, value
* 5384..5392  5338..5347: 1.03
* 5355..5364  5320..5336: 1.04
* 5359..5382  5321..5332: 1.13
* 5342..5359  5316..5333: 1.06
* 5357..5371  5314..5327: 1.01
